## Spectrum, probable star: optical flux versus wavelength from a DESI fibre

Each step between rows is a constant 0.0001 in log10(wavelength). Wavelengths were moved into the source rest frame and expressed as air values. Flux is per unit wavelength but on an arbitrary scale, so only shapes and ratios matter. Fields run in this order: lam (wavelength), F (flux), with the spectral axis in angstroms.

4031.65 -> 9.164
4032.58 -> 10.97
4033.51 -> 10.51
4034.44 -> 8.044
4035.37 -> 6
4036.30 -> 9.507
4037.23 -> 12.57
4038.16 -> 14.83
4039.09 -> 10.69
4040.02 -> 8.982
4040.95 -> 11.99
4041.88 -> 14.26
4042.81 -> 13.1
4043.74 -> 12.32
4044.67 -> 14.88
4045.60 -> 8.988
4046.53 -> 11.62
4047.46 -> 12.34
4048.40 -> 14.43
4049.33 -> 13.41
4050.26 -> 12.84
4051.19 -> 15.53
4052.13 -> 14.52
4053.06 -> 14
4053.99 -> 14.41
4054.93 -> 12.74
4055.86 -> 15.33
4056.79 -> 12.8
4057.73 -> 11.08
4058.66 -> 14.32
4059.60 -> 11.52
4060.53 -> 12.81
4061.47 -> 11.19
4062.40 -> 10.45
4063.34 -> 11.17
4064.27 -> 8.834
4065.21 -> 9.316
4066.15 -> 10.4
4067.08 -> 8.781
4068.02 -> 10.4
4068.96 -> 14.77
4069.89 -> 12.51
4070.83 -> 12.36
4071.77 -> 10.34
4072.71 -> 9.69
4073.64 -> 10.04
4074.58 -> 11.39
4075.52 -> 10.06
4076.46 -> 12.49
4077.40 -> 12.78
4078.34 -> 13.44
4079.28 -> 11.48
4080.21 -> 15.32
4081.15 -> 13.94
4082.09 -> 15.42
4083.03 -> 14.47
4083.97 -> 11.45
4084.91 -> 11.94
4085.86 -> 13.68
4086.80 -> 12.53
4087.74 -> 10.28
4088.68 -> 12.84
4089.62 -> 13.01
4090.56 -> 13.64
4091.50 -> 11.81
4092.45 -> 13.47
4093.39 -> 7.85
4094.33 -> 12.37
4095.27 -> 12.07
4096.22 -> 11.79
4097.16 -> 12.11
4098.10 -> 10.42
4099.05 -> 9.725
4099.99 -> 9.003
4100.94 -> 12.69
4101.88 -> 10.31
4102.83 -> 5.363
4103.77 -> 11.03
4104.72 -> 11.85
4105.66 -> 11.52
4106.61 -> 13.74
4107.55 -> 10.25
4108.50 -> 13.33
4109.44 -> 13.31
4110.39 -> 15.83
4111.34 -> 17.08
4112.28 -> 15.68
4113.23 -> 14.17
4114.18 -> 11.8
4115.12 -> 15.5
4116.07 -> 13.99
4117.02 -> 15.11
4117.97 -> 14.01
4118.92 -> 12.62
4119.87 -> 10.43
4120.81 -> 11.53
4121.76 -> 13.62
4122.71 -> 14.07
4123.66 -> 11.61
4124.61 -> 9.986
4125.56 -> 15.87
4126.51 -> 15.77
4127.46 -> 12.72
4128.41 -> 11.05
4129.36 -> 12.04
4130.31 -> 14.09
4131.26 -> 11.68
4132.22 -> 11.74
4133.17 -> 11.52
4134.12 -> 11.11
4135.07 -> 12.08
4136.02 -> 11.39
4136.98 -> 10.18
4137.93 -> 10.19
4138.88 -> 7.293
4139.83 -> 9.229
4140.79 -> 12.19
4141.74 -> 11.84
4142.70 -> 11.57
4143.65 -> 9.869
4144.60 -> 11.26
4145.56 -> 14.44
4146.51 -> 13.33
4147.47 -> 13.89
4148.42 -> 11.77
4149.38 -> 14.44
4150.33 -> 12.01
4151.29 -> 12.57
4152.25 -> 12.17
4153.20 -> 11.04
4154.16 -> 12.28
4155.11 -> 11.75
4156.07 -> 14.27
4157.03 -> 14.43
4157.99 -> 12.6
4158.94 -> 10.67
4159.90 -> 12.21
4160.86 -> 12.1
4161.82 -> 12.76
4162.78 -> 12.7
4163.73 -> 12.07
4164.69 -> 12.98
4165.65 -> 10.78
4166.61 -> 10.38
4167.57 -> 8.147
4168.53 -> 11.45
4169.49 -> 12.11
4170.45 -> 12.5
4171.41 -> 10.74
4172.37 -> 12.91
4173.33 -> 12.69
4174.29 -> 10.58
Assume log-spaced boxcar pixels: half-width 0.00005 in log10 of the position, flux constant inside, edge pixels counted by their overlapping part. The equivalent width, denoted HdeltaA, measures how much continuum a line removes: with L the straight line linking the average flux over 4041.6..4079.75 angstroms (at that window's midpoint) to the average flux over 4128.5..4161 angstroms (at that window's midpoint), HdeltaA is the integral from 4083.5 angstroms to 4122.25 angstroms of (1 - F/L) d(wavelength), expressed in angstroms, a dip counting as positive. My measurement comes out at -0.90 angstroms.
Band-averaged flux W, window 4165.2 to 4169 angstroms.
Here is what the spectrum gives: 10.2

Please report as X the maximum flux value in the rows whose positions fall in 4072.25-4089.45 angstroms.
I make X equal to 15.42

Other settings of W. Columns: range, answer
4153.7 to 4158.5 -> 13.1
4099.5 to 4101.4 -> 10.8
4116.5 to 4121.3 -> 12.8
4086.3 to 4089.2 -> 11.9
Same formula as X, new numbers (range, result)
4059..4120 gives 17.08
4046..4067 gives 15.53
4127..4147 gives 14.44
